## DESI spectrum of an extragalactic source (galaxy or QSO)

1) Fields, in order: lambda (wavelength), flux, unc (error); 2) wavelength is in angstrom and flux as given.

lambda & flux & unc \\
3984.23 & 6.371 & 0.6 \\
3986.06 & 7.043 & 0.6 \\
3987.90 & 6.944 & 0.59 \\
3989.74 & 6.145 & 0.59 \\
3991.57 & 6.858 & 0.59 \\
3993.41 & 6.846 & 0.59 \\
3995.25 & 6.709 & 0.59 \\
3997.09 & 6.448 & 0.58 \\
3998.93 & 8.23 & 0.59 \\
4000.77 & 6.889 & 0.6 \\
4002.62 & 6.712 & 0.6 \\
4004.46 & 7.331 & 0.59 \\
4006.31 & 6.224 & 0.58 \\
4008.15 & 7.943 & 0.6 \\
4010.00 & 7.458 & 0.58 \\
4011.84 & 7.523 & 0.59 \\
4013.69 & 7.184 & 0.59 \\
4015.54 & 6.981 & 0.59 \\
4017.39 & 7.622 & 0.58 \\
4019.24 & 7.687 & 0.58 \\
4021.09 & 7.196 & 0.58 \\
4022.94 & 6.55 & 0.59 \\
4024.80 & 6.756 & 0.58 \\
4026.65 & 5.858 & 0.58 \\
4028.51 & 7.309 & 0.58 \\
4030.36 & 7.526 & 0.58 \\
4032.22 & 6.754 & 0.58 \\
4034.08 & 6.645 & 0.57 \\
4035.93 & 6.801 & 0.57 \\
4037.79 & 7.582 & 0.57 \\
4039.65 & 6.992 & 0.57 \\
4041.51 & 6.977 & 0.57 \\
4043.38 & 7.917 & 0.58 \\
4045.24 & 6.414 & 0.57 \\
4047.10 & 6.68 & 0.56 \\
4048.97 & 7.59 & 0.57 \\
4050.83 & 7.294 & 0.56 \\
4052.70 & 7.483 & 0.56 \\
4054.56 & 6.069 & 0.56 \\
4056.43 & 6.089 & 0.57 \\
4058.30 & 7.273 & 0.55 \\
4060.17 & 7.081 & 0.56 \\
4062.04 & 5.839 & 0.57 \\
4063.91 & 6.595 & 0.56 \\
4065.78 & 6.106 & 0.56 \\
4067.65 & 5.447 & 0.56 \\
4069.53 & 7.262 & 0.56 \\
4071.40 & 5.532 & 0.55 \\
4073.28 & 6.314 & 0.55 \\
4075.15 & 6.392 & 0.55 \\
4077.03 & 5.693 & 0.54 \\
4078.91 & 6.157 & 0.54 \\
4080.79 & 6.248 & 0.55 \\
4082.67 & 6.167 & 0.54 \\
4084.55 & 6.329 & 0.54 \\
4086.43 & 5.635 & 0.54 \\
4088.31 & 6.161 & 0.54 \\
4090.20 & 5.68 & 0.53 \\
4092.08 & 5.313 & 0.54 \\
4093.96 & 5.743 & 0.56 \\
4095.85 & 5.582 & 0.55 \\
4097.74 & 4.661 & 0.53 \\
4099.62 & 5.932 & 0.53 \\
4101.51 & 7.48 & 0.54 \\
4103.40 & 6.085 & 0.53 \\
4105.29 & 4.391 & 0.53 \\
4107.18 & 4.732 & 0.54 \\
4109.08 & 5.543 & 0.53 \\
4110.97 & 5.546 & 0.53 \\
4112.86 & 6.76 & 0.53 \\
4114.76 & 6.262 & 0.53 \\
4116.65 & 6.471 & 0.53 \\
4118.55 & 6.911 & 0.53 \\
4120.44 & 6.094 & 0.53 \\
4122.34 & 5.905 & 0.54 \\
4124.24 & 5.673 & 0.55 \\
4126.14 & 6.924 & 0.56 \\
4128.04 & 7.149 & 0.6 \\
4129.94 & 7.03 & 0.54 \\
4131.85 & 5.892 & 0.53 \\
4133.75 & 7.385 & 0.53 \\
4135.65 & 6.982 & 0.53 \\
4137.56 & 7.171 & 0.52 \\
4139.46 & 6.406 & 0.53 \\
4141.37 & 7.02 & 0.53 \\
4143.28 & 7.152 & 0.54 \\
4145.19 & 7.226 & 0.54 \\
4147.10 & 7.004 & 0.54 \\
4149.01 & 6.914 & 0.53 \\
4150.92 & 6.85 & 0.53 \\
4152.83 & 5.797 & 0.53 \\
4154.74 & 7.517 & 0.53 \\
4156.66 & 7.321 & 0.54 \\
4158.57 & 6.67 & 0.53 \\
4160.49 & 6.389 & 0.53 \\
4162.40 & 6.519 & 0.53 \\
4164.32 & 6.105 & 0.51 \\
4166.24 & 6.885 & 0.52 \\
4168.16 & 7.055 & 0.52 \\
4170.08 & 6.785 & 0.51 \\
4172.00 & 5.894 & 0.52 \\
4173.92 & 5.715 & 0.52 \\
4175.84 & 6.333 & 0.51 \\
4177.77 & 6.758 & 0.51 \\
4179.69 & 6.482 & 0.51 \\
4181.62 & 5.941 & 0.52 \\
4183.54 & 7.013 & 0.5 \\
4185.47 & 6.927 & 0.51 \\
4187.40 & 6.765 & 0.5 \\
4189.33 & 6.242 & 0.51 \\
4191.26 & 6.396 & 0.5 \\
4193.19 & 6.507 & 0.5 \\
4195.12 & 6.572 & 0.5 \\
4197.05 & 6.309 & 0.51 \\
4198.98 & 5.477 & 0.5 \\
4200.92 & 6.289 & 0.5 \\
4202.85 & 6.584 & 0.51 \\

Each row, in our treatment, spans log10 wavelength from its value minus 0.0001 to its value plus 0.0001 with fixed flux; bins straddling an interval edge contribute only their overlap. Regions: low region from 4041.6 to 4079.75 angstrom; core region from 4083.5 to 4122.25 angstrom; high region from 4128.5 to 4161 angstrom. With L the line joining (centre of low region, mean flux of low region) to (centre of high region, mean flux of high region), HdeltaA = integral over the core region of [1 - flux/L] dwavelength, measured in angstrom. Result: 4.9 angstrom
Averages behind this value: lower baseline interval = 6.57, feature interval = 5.87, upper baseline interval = 6.88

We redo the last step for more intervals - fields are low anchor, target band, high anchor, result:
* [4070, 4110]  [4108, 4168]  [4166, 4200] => -4.8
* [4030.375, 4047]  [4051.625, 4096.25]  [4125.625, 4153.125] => 5.1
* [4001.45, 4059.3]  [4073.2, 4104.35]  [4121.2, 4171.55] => 4.2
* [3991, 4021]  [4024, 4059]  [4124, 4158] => 0.7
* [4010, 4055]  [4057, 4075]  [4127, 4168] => 1.6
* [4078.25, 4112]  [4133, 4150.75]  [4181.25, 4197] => -2.5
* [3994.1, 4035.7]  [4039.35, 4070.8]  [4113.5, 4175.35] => 0.8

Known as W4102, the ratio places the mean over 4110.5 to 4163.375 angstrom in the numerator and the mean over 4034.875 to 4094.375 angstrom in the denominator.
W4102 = 1.0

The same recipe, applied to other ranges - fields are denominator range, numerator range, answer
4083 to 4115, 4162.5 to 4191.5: 1.13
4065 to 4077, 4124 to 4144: 1.11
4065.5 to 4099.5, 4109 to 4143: 1.11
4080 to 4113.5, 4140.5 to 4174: 1.17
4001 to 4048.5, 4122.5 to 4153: 0.96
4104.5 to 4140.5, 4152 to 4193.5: 1.04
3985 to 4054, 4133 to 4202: 0.94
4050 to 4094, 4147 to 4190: 1.06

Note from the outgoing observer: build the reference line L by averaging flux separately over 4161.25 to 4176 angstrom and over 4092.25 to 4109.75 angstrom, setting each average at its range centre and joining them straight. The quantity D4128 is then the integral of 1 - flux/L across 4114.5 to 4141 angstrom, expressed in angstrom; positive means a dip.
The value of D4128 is -3.2 angstrom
